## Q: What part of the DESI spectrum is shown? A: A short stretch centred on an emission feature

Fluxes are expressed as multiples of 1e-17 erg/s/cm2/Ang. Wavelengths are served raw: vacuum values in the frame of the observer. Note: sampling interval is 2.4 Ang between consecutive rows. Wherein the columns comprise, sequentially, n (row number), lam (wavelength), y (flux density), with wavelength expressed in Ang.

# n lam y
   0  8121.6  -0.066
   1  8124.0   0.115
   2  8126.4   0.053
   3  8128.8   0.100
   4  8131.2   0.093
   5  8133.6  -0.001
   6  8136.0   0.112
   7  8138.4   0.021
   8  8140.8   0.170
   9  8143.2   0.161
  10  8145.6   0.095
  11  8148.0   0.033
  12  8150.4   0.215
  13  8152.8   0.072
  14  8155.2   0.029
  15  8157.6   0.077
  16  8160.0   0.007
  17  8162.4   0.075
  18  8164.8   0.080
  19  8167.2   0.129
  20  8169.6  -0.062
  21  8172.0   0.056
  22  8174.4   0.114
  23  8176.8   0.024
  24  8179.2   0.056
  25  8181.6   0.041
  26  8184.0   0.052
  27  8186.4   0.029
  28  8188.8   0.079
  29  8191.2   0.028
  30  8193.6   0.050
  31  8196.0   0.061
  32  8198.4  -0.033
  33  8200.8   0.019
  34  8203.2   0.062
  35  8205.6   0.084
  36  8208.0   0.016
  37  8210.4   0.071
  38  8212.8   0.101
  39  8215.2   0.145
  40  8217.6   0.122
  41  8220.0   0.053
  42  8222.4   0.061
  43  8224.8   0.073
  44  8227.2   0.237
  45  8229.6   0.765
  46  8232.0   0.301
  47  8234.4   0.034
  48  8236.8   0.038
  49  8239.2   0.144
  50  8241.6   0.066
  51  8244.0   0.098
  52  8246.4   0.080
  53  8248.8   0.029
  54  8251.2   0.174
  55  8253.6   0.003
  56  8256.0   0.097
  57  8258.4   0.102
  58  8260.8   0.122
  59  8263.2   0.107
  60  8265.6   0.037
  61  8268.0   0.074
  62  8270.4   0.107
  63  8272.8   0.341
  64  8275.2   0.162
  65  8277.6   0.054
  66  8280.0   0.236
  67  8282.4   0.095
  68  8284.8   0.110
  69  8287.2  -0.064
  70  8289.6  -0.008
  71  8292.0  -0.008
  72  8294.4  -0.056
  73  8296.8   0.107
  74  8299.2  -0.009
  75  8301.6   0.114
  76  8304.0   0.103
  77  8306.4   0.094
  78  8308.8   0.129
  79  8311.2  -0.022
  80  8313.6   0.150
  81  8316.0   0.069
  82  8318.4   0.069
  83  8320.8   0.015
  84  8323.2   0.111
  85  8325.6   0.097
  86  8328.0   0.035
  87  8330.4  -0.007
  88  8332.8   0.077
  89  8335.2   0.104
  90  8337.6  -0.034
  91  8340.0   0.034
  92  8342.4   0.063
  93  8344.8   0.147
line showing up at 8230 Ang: H-gamma 4340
